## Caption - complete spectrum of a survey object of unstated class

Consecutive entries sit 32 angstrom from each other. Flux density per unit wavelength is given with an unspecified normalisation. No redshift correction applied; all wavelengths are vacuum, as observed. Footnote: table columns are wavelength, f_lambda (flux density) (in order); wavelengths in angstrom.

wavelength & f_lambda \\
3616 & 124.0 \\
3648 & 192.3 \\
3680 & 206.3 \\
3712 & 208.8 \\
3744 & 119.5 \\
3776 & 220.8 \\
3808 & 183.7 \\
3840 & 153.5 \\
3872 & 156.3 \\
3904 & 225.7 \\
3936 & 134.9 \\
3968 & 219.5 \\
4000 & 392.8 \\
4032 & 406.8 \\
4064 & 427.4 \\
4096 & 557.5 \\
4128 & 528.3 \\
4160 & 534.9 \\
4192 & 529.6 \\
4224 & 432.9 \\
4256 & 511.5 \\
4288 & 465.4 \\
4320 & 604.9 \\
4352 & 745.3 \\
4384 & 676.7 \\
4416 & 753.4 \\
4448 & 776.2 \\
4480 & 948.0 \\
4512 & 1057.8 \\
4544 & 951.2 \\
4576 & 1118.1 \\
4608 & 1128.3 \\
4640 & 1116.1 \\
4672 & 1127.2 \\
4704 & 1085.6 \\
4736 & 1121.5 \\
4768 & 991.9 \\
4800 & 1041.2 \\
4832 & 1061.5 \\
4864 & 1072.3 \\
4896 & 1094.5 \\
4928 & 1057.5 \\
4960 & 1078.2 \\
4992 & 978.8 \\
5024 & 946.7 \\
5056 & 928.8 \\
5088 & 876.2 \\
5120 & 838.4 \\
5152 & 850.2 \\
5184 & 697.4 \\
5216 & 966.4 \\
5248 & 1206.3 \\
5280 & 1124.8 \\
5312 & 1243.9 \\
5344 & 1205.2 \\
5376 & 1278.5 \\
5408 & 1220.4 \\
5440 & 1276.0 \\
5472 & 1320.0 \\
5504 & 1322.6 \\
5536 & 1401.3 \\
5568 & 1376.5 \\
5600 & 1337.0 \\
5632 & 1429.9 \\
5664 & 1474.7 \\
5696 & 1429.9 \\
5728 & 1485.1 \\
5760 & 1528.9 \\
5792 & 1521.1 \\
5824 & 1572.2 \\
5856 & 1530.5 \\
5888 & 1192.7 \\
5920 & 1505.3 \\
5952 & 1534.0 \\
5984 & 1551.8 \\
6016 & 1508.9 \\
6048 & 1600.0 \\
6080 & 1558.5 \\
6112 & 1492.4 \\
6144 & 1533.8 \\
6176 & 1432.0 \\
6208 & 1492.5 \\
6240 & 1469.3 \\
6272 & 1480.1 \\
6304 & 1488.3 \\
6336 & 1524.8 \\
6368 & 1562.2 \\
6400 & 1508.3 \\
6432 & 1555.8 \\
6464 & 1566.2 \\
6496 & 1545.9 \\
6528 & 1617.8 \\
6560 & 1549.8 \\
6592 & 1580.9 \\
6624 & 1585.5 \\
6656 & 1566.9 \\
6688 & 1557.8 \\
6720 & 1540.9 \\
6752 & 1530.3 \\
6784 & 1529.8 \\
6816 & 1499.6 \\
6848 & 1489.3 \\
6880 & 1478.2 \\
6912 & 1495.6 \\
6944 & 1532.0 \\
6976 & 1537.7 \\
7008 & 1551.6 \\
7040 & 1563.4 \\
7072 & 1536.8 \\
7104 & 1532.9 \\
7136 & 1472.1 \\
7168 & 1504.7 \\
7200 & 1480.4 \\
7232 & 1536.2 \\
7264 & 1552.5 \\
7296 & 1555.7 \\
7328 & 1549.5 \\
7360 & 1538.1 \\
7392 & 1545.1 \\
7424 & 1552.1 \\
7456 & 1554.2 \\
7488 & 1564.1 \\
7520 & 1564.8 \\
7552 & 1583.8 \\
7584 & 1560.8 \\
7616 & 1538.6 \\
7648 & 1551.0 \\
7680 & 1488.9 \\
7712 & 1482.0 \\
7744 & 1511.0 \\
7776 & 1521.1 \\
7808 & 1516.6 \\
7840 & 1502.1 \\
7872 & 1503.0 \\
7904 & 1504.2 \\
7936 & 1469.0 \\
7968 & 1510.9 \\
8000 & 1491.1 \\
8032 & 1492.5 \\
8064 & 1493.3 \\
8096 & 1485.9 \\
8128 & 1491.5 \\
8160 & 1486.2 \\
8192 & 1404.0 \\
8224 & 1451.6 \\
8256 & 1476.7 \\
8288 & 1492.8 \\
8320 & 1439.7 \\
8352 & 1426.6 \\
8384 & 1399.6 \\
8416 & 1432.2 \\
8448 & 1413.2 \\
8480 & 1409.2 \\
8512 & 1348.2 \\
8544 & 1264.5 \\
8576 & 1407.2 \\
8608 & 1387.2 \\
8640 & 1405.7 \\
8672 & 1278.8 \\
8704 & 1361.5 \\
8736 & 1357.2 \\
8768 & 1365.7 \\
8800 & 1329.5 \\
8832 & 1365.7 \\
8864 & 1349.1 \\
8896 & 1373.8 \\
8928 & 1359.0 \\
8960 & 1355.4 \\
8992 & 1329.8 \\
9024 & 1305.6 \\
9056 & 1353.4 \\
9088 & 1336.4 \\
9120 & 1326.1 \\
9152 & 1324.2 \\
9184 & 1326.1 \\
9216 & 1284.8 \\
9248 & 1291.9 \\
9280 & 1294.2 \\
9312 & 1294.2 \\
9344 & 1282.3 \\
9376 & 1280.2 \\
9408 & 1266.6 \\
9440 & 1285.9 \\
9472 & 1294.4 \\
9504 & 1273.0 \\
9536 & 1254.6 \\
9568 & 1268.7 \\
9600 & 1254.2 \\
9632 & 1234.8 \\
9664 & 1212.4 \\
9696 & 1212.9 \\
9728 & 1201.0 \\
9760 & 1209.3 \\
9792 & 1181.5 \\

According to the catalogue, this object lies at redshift 0.00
